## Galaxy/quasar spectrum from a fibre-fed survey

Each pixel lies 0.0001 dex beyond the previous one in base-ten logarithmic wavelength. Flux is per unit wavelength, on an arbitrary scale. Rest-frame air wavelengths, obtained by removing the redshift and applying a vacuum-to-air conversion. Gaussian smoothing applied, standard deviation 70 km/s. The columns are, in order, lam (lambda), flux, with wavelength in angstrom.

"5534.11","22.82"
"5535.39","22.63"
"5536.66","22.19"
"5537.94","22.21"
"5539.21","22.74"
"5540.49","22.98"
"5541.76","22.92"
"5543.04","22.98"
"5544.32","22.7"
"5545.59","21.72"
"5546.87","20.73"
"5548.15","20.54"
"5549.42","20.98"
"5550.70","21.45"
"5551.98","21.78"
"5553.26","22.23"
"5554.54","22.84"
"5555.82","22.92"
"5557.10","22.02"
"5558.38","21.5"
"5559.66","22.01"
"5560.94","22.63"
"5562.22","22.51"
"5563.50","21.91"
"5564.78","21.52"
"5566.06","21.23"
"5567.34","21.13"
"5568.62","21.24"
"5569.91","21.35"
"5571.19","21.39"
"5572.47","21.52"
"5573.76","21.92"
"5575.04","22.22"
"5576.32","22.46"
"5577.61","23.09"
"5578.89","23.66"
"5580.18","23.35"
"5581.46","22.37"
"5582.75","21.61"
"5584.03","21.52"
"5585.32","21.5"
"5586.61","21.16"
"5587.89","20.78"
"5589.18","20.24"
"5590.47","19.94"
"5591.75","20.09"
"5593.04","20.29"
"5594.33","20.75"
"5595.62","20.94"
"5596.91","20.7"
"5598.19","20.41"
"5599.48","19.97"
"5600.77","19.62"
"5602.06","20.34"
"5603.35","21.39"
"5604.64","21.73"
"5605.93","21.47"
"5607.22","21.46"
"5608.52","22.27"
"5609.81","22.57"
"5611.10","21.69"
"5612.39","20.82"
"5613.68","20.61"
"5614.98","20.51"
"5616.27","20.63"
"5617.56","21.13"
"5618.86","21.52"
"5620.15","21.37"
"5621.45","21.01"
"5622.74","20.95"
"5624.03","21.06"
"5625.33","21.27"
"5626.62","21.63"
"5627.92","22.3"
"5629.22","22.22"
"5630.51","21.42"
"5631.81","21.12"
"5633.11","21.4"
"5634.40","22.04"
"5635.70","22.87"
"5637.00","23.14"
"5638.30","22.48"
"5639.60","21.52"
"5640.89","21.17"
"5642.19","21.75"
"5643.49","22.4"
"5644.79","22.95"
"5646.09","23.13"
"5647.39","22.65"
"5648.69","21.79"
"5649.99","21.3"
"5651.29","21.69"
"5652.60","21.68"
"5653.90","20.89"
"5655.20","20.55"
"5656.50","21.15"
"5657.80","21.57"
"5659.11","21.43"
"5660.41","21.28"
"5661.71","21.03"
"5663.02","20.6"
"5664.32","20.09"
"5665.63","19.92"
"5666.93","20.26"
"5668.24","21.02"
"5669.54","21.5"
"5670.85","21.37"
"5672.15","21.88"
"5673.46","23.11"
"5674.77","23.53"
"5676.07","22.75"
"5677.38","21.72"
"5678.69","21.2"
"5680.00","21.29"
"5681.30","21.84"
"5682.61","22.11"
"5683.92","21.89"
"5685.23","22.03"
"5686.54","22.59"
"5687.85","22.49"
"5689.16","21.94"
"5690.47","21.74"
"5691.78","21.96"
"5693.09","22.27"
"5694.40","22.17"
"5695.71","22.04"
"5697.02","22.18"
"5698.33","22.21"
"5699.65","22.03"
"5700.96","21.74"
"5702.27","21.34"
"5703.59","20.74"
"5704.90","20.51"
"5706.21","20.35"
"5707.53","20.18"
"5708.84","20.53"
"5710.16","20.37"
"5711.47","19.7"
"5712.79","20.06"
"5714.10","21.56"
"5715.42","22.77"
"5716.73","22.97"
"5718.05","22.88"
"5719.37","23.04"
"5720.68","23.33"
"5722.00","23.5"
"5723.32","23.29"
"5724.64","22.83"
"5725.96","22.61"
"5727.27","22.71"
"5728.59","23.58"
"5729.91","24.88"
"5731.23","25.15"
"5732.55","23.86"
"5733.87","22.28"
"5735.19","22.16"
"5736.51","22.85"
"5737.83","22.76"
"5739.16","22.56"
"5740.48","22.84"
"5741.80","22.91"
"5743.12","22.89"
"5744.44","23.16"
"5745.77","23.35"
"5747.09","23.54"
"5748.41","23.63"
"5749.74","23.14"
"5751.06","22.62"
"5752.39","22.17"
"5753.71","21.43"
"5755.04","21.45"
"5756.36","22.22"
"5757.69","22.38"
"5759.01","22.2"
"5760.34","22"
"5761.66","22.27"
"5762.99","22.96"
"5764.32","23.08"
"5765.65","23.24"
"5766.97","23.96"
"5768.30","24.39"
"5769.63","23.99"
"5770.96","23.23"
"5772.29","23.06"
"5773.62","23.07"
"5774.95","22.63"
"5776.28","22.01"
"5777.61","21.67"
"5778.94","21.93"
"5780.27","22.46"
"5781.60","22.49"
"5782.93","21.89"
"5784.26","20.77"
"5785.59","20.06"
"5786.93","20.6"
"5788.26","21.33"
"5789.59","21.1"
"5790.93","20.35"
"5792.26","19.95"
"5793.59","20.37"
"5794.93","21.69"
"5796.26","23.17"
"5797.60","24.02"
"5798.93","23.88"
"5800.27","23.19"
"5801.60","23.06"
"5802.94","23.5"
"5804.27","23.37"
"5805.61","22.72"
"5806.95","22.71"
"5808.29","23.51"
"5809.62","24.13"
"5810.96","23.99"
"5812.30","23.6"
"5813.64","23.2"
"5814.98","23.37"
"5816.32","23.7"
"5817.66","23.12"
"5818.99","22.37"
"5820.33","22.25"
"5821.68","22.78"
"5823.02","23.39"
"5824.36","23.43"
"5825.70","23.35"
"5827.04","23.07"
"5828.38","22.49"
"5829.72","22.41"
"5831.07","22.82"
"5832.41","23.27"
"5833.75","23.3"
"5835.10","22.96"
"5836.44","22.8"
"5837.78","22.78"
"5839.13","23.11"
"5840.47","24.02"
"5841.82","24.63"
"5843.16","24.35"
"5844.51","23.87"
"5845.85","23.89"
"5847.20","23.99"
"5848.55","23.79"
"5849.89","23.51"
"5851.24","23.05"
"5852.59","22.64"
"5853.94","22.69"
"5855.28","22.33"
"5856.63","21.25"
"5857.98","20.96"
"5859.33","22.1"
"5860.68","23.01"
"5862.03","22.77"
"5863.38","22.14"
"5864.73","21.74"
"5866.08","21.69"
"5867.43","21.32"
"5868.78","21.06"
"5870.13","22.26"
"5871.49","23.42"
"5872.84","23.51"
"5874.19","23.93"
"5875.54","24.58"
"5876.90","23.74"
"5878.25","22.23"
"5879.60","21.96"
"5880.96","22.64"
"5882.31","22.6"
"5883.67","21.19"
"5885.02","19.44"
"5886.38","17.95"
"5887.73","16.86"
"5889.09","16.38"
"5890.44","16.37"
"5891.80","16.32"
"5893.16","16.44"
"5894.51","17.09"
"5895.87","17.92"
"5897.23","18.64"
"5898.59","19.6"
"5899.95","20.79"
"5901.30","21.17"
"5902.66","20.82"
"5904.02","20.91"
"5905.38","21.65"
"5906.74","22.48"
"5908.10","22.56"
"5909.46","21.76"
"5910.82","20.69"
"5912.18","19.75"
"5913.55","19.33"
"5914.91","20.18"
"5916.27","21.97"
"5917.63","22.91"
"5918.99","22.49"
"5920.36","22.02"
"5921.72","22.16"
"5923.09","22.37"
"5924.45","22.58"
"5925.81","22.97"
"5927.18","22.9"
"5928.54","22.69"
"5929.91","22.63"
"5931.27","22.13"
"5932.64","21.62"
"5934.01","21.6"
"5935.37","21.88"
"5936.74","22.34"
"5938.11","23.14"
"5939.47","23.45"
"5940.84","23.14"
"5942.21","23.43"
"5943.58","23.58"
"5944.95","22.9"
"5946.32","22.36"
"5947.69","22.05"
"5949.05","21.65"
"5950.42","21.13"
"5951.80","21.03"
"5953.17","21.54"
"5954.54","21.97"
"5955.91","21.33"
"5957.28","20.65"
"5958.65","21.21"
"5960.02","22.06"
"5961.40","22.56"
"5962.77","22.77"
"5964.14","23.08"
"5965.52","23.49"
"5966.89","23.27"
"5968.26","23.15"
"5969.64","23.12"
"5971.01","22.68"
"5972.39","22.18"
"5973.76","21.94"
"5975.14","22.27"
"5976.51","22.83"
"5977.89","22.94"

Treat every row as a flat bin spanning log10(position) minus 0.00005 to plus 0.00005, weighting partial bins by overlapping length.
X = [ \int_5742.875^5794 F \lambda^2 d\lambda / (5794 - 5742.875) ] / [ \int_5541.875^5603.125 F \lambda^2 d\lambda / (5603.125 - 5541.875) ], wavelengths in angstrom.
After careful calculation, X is 1.11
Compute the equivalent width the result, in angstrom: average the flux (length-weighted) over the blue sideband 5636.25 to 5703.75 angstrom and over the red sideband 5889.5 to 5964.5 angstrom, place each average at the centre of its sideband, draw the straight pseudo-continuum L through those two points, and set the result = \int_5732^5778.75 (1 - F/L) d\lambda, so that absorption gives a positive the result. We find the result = -2.5 angstrom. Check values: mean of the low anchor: 21.8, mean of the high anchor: 21.4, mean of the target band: 22.8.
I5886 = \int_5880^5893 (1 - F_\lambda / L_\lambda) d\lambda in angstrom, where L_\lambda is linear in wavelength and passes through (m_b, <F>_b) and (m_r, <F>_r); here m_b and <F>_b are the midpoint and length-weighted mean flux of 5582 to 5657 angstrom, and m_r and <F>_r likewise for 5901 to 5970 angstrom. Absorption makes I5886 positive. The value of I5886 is 1.86 angstrom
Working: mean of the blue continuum 21.4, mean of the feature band 18.8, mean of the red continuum 22.1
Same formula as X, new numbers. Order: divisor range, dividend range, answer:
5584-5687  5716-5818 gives 1.11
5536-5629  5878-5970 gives 1.11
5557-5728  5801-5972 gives 1.11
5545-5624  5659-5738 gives 1.07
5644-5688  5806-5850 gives 1.14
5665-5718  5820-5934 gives 1.08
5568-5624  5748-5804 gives 1.12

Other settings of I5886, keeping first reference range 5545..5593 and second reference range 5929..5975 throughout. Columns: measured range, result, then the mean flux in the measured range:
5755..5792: -0.33 angstrom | 22.2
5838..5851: -0.99 angstrom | 23.8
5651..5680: 0.64 angstrom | 21.4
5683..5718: 0.53 angstrom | 21.6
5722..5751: -1.60 angstrom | 23.2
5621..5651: -0.14 angstrom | 21.9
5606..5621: 0.30 angstrom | 21.3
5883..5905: 3.54 angstrom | 18.7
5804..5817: -0.79 angstrom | 23.4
